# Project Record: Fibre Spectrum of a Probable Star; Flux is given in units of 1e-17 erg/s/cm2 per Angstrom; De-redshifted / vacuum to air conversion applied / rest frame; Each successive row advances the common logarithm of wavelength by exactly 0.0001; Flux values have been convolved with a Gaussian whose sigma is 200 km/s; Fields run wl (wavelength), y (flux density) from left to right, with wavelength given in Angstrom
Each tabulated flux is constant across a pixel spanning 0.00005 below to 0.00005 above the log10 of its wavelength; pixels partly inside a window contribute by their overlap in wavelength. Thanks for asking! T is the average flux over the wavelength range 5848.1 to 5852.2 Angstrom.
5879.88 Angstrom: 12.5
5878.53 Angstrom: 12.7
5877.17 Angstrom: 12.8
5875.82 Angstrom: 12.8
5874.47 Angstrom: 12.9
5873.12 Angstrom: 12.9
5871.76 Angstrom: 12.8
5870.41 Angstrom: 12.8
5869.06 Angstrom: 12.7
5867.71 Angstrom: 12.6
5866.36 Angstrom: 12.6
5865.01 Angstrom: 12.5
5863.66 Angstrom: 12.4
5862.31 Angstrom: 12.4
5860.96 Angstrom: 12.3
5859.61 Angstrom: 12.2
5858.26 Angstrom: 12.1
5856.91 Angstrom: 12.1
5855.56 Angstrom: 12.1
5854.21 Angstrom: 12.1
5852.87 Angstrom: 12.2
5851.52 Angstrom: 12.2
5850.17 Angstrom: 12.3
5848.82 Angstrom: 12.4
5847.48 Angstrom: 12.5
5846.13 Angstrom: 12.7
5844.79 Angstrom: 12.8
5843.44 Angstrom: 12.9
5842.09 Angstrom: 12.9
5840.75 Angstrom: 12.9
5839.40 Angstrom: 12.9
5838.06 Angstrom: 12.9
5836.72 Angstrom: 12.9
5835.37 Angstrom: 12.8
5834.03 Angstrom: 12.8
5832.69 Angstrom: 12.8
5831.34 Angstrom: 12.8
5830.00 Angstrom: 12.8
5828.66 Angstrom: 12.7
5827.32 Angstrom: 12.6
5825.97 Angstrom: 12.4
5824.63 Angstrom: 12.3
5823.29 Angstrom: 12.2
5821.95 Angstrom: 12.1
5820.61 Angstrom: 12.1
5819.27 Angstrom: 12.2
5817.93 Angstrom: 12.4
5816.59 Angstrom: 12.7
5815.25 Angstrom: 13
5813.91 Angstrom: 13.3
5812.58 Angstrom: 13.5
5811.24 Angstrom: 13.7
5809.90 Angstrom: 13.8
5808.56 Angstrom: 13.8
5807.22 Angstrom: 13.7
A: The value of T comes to 12.3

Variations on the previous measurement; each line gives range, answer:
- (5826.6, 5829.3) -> 12.6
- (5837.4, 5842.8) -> 12.9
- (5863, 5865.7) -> 12.5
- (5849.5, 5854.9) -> 12.2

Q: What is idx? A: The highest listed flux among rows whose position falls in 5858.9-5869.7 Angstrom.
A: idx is 12.7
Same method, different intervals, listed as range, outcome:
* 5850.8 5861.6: 12.3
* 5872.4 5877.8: 12.9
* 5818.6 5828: 12.6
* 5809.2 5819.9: 13.8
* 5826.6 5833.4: 12.8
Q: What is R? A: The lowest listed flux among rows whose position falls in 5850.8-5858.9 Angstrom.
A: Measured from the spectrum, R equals 12.1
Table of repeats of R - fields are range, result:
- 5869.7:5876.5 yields 12.8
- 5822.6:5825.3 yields 12.2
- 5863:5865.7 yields 12.4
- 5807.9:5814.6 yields 13.3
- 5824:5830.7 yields 12.3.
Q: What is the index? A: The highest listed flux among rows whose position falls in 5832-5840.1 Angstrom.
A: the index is 12.9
